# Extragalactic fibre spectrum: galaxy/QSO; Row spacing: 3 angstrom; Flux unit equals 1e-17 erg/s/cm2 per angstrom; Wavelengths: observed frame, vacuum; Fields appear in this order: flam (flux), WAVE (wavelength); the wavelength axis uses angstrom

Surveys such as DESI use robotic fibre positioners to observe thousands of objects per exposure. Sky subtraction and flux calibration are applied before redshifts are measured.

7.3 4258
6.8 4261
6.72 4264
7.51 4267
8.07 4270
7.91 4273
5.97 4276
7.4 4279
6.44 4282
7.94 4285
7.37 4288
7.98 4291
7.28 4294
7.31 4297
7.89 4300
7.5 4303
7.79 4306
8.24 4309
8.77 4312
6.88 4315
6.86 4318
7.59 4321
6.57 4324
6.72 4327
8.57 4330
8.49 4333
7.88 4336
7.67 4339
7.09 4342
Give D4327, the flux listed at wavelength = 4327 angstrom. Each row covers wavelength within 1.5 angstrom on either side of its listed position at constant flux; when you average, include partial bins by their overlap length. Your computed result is 6.72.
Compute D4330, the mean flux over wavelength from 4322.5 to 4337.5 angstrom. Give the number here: 7.65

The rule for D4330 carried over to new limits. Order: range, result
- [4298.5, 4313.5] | 8.04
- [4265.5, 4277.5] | 7.36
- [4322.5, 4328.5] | 6.65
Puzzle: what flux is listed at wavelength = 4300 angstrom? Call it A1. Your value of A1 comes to 7.89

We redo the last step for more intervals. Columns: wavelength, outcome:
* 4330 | 8.57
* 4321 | 7.59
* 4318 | 6.86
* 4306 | 7.79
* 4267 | 7.51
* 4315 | 6.88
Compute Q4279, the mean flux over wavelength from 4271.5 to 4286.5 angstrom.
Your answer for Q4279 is 7.13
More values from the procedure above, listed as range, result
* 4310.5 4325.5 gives 7.33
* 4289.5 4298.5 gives 7.52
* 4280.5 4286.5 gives 7.19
